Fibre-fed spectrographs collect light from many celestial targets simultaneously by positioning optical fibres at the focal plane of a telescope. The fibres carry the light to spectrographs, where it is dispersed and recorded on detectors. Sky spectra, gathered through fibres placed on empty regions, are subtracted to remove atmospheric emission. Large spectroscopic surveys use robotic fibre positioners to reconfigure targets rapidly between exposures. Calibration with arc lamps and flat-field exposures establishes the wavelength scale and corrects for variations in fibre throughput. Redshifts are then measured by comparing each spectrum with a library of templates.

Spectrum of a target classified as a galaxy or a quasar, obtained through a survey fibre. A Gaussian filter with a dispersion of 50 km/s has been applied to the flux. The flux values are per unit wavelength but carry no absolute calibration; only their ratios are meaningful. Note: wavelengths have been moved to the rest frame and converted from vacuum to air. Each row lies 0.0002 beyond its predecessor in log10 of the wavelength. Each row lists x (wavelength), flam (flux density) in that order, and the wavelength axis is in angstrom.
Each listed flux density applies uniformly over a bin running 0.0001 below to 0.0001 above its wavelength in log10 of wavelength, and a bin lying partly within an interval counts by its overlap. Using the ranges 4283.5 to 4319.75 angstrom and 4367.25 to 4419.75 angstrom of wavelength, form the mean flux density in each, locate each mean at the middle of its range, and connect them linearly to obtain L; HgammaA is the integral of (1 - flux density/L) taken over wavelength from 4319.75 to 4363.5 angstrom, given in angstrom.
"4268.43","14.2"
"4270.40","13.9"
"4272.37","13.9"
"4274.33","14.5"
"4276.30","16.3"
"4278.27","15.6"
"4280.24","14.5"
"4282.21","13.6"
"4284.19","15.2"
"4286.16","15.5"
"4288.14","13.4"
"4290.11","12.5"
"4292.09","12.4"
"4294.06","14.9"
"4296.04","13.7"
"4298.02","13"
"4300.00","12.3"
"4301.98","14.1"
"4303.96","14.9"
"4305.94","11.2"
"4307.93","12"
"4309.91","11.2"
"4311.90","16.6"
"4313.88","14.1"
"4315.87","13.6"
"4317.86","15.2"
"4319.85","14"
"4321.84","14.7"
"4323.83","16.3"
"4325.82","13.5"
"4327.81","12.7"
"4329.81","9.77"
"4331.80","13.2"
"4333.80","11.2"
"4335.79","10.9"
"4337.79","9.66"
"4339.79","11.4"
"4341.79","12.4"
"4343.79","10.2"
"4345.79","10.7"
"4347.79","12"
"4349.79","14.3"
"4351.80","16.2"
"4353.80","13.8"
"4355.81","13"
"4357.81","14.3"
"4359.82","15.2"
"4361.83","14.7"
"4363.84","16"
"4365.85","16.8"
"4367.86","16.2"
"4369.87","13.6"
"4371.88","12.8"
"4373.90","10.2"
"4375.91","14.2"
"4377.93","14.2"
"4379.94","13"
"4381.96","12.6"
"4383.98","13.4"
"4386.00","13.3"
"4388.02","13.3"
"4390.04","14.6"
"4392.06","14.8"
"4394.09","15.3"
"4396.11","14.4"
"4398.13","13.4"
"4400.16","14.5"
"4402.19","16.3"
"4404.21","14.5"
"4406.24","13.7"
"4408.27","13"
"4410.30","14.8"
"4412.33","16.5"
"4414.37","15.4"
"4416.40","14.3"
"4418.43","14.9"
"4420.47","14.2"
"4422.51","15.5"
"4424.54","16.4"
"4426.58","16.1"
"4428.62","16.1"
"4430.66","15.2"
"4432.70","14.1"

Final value 2.9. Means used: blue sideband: 13.7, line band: 12.9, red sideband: 14.1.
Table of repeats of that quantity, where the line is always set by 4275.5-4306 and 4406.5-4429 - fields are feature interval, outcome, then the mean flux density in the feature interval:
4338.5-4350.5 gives 2.3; 11.7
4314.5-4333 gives 0.8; 13.6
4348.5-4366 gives -0.2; 14.8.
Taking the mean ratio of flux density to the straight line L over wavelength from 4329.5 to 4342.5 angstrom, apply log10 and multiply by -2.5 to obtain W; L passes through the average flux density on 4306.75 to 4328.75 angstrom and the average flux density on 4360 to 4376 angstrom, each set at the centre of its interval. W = 0.244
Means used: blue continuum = 14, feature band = 11.3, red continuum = 14.4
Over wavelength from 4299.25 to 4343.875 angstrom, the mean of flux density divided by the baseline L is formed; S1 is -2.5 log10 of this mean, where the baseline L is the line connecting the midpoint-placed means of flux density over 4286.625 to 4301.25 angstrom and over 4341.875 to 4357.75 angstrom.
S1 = 0.02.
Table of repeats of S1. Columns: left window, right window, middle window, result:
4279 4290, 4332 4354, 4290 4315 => 0.02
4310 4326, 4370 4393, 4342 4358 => 0.08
